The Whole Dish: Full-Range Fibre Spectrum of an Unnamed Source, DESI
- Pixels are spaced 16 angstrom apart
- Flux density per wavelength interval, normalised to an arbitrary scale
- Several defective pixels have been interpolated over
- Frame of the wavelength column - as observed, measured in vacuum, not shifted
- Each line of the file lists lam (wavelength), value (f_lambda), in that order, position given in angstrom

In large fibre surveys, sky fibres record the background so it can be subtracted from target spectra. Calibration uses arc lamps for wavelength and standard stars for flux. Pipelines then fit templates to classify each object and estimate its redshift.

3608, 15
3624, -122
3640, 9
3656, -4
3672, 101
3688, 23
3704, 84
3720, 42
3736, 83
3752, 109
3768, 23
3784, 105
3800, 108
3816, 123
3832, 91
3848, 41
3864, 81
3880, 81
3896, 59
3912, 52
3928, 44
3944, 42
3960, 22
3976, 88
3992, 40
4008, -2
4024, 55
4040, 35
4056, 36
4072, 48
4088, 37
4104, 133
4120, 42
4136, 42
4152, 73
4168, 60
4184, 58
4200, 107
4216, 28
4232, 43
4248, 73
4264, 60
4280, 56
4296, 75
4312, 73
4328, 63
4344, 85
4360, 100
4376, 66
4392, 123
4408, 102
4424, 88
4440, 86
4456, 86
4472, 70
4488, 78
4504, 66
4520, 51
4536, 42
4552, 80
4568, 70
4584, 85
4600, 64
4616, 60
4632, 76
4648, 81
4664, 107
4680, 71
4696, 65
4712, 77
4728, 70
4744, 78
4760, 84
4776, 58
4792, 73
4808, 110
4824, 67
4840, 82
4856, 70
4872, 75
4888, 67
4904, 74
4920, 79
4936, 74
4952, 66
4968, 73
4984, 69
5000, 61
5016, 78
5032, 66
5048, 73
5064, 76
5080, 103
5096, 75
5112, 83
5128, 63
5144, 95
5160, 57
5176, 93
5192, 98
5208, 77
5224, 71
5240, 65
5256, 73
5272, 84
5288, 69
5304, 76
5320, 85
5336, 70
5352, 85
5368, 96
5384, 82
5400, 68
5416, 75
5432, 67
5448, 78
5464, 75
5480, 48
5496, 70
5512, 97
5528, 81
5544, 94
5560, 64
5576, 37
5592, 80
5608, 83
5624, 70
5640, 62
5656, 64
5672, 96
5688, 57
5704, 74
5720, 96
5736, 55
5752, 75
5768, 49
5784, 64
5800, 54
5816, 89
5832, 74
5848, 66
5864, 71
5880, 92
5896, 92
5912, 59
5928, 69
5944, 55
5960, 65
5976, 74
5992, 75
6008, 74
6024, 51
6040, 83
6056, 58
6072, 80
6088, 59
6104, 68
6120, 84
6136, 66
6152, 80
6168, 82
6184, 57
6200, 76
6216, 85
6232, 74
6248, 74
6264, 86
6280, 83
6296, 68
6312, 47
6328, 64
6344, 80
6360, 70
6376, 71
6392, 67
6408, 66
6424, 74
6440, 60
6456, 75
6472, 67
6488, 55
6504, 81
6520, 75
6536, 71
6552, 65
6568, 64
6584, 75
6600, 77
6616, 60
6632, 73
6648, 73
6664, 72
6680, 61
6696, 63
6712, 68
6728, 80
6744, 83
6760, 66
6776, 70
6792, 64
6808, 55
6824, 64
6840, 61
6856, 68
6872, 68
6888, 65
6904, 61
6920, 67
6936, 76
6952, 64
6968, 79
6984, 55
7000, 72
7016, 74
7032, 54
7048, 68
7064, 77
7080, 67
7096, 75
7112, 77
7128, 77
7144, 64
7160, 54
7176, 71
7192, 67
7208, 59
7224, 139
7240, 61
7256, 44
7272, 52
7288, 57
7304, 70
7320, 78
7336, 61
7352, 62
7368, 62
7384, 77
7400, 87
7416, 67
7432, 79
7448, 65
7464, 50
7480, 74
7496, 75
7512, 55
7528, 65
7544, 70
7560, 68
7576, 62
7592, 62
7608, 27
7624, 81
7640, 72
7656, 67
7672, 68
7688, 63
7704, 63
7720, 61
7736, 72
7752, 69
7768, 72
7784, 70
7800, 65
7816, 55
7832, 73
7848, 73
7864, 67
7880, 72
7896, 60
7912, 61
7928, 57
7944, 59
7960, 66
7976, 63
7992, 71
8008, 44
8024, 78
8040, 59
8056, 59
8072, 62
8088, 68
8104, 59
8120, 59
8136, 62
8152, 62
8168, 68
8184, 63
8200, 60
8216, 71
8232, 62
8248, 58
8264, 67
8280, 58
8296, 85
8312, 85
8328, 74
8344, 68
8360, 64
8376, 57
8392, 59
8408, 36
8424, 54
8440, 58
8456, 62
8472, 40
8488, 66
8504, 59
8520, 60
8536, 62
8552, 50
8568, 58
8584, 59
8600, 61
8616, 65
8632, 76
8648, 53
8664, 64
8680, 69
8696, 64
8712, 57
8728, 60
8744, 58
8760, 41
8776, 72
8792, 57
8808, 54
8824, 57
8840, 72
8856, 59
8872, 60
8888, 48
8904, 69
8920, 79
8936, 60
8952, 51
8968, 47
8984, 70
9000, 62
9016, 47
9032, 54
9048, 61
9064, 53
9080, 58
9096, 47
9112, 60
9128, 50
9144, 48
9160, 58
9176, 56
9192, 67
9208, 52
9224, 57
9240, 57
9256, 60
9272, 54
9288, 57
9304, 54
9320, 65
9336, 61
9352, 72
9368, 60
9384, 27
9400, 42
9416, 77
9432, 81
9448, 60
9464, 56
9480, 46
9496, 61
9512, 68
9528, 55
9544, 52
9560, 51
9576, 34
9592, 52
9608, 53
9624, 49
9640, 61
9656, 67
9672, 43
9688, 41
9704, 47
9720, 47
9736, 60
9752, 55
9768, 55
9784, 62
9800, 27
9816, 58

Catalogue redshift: 0.10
